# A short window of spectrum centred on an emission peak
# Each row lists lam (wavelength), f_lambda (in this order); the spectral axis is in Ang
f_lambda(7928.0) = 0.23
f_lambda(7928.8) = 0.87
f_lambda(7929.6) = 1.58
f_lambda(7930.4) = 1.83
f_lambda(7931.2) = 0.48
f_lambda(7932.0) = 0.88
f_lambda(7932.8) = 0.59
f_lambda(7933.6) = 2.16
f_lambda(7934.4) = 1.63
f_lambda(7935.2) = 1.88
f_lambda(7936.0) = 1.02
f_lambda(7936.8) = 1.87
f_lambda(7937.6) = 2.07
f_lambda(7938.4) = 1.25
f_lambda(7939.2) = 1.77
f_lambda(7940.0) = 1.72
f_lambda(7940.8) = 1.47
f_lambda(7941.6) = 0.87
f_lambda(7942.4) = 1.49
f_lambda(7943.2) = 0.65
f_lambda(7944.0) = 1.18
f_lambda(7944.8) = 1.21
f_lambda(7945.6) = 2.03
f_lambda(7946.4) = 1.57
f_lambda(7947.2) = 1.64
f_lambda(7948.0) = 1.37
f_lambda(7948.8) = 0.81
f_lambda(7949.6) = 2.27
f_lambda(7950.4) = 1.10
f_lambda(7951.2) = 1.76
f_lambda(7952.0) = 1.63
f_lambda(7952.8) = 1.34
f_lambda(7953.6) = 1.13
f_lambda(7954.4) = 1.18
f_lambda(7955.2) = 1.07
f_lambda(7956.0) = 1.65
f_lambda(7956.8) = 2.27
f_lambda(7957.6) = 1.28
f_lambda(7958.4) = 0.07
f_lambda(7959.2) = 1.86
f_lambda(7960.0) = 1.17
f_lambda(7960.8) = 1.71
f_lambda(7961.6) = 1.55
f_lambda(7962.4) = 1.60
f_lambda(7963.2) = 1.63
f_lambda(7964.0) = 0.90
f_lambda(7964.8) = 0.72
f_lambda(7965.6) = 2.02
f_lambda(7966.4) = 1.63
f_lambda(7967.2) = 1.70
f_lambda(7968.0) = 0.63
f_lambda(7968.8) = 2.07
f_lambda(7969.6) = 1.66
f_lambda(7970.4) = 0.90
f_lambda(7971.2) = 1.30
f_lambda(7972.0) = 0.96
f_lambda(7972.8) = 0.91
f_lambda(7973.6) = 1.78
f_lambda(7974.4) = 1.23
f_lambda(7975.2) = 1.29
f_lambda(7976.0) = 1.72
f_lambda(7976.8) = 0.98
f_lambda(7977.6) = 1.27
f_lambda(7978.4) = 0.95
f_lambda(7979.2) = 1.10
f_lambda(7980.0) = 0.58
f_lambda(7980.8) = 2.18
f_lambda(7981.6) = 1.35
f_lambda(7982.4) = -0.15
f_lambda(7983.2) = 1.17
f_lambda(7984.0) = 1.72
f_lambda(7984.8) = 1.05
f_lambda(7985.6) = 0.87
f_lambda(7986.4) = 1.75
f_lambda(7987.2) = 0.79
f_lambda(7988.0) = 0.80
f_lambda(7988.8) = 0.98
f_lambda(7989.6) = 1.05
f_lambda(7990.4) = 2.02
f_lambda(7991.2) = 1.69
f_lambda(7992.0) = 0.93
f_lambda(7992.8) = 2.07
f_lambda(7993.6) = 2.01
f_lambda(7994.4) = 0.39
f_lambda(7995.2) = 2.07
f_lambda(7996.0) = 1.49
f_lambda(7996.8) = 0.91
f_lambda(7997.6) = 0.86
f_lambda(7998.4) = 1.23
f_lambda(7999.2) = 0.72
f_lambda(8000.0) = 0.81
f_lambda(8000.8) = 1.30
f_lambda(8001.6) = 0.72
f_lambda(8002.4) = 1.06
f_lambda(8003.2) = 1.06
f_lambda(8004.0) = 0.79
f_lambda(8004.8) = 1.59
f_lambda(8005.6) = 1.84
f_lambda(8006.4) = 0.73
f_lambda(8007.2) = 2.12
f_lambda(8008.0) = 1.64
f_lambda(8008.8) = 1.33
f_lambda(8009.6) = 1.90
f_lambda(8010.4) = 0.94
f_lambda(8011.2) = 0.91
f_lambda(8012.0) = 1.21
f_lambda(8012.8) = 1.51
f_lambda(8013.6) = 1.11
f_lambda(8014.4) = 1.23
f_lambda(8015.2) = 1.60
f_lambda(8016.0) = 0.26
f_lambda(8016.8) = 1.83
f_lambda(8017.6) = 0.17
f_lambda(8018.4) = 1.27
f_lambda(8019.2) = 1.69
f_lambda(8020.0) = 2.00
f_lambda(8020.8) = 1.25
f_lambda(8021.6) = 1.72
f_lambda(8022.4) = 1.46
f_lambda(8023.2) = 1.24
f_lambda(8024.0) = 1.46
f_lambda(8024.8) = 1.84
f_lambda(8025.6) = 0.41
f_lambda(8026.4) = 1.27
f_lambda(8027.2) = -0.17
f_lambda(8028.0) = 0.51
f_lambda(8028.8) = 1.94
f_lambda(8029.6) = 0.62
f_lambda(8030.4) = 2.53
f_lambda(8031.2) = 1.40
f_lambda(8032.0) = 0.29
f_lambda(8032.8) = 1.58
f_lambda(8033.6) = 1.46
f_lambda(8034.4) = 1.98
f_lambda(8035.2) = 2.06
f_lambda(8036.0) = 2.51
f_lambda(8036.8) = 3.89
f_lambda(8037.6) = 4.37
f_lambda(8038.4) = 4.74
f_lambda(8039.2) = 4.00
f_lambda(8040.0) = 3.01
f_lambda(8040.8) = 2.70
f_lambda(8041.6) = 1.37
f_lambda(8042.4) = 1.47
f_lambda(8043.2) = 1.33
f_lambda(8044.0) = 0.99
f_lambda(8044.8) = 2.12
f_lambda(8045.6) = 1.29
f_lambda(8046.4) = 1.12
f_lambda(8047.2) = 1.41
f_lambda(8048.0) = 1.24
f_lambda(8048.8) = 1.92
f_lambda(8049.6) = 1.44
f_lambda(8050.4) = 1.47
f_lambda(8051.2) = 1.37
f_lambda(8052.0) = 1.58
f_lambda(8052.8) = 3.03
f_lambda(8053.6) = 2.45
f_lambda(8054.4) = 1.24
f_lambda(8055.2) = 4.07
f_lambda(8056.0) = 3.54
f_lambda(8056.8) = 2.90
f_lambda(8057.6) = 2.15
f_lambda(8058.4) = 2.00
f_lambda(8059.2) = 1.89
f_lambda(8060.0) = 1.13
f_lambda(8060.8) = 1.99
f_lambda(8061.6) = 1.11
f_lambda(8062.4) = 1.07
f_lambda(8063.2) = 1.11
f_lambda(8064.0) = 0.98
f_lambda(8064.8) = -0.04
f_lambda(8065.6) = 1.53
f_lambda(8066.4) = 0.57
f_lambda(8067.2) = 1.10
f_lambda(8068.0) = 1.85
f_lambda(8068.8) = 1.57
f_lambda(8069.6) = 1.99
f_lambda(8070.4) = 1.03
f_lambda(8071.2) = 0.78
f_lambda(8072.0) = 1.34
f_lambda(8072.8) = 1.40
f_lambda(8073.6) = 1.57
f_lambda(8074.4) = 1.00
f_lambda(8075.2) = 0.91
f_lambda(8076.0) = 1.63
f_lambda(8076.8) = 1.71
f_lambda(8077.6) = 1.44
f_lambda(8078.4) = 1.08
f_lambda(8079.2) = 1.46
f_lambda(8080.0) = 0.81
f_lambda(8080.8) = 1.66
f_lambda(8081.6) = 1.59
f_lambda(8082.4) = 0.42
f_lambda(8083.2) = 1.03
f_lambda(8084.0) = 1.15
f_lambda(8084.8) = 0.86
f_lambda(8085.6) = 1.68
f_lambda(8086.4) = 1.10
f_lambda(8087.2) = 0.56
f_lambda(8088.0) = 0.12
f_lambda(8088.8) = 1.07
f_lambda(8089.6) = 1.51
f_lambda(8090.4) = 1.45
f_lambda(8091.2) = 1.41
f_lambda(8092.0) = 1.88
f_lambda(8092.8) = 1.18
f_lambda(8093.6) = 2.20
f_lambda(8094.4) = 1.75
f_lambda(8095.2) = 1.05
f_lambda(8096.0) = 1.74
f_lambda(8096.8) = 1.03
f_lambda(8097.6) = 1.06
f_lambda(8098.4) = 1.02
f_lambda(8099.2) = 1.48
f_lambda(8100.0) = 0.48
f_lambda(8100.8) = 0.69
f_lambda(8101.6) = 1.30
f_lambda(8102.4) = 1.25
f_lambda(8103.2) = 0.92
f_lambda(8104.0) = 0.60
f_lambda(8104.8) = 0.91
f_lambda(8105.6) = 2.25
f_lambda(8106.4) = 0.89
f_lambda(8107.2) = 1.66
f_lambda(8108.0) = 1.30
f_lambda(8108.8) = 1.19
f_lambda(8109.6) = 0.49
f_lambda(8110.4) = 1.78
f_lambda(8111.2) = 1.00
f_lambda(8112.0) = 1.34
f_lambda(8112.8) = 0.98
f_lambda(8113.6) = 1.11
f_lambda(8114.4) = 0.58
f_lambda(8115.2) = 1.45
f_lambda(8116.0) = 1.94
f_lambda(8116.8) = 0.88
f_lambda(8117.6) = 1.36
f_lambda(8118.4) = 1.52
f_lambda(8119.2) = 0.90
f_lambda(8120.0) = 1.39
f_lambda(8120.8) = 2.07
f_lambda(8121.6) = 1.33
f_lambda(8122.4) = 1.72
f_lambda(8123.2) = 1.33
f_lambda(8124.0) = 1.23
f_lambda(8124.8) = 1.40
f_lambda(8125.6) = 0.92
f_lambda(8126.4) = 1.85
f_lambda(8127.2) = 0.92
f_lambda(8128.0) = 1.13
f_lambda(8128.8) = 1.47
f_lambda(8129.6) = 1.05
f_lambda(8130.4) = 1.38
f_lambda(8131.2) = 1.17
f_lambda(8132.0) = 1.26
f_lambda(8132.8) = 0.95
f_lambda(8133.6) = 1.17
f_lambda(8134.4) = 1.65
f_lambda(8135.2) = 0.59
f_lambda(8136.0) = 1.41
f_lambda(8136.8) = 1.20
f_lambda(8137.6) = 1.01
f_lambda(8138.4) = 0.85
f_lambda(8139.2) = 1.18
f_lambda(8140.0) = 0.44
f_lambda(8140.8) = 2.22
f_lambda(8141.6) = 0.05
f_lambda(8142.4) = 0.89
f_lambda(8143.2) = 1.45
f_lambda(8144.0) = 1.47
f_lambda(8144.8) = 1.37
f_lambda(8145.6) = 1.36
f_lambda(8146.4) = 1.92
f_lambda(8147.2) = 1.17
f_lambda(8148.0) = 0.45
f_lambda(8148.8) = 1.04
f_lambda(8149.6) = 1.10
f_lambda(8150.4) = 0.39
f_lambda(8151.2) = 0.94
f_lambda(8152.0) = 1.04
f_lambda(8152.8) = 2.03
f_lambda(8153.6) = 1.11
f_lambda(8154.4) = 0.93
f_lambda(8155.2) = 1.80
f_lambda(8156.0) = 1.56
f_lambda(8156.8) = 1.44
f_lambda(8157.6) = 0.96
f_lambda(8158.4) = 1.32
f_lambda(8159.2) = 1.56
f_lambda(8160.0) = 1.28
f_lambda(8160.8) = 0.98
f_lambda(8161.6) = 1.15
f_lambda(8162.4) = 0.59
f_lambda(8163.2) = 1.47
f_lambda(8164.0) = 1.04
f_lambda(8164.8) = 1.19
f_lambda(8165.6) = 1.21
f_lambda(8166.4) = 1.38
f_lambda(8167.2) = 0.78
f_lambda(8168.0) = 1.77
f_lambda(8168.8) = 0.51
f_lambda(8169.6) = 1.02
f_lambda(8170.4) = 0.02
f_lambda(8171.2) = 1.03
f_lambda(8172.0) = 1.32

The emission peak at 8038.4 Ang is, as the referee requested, [S II]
